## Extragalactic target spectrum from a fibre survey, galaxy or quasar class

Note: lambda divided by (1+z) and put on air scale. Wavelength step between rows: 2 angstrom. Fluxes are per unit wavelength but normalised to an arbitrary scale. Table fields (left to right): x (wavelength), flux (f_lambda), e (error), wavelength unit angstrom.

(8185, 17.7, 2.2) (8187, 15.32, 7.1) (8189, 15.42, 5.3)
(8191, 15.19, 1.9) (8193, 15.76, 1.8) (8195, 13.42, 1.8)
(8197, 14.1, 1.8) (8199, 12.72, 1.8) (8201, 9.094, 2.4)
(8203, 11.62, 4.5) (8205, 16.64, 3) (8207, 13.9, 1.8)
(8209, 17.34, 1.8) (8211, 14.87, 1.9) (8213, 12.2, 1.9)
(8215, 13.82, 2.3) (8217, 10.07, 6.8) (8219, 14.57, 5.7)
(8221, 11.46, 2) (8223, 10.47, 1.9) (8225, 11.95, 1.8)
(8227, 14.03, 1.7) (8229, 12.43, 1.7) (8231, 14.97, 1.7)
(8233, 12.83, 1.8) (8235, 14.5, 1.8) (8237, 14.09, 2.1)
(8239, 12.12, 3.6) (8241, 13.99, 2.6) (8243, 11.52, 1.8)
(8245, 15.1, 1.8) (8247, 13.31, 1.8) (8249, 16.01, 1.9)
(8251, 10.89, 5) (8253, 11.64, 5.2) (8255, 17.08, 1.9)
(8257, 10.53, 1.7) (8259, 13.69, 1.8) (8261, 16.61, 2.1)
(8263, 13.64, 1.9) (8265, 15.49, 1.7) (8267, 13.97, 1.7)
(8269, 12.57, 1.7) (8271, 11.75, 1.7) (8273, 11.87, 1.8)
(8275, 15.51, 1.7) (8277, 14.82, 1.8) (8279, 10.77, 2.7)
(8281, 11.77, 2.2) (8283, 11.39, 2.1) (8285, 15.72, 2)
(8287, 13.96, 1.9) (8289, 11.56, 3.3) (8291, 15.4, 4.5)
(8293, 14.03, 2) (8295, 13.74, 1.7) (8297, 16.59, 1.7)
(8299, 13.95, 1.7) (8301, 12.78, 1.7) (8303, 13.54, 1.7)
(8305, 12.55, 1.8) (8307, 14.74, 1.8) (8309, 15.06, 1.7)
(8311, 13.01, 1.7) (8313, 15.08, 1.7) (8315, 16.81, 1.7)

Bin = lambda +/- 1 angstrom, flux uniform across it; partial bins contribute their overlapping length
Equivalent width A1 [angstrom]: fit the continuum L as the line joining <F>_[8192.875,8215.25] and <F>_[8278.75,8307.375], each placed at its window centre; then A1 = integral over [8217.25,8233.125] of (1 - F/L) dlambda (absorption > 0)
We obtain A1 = 1.1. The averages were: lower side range 13.7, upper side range 13.5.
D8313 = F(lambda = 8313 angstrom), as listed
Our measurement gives 15.08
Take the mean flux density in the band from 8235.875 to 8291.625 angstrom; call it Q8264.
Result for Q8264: 13.4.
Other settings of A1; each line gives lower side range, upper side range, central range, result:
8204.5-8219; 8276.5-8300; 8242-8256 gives 0.2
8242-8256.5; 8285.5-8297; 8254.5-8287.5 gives 0.7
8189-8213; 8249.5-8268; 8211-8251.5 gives 2.4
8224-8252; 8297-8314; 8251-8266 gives -0.3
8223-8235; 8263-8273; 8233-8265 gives -1.1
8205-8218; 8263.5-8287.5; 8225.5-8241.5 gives 0.2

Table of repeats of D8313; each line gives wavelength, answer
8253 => 11.64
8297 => 16.59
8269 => 12.57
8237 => 14.09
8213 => 12.2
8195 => 13.42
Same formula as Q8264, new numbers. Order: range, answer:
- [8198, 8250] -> 13.3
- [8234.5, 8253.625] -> 13.3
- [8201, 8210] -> 14.2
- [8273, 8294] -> 13.4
